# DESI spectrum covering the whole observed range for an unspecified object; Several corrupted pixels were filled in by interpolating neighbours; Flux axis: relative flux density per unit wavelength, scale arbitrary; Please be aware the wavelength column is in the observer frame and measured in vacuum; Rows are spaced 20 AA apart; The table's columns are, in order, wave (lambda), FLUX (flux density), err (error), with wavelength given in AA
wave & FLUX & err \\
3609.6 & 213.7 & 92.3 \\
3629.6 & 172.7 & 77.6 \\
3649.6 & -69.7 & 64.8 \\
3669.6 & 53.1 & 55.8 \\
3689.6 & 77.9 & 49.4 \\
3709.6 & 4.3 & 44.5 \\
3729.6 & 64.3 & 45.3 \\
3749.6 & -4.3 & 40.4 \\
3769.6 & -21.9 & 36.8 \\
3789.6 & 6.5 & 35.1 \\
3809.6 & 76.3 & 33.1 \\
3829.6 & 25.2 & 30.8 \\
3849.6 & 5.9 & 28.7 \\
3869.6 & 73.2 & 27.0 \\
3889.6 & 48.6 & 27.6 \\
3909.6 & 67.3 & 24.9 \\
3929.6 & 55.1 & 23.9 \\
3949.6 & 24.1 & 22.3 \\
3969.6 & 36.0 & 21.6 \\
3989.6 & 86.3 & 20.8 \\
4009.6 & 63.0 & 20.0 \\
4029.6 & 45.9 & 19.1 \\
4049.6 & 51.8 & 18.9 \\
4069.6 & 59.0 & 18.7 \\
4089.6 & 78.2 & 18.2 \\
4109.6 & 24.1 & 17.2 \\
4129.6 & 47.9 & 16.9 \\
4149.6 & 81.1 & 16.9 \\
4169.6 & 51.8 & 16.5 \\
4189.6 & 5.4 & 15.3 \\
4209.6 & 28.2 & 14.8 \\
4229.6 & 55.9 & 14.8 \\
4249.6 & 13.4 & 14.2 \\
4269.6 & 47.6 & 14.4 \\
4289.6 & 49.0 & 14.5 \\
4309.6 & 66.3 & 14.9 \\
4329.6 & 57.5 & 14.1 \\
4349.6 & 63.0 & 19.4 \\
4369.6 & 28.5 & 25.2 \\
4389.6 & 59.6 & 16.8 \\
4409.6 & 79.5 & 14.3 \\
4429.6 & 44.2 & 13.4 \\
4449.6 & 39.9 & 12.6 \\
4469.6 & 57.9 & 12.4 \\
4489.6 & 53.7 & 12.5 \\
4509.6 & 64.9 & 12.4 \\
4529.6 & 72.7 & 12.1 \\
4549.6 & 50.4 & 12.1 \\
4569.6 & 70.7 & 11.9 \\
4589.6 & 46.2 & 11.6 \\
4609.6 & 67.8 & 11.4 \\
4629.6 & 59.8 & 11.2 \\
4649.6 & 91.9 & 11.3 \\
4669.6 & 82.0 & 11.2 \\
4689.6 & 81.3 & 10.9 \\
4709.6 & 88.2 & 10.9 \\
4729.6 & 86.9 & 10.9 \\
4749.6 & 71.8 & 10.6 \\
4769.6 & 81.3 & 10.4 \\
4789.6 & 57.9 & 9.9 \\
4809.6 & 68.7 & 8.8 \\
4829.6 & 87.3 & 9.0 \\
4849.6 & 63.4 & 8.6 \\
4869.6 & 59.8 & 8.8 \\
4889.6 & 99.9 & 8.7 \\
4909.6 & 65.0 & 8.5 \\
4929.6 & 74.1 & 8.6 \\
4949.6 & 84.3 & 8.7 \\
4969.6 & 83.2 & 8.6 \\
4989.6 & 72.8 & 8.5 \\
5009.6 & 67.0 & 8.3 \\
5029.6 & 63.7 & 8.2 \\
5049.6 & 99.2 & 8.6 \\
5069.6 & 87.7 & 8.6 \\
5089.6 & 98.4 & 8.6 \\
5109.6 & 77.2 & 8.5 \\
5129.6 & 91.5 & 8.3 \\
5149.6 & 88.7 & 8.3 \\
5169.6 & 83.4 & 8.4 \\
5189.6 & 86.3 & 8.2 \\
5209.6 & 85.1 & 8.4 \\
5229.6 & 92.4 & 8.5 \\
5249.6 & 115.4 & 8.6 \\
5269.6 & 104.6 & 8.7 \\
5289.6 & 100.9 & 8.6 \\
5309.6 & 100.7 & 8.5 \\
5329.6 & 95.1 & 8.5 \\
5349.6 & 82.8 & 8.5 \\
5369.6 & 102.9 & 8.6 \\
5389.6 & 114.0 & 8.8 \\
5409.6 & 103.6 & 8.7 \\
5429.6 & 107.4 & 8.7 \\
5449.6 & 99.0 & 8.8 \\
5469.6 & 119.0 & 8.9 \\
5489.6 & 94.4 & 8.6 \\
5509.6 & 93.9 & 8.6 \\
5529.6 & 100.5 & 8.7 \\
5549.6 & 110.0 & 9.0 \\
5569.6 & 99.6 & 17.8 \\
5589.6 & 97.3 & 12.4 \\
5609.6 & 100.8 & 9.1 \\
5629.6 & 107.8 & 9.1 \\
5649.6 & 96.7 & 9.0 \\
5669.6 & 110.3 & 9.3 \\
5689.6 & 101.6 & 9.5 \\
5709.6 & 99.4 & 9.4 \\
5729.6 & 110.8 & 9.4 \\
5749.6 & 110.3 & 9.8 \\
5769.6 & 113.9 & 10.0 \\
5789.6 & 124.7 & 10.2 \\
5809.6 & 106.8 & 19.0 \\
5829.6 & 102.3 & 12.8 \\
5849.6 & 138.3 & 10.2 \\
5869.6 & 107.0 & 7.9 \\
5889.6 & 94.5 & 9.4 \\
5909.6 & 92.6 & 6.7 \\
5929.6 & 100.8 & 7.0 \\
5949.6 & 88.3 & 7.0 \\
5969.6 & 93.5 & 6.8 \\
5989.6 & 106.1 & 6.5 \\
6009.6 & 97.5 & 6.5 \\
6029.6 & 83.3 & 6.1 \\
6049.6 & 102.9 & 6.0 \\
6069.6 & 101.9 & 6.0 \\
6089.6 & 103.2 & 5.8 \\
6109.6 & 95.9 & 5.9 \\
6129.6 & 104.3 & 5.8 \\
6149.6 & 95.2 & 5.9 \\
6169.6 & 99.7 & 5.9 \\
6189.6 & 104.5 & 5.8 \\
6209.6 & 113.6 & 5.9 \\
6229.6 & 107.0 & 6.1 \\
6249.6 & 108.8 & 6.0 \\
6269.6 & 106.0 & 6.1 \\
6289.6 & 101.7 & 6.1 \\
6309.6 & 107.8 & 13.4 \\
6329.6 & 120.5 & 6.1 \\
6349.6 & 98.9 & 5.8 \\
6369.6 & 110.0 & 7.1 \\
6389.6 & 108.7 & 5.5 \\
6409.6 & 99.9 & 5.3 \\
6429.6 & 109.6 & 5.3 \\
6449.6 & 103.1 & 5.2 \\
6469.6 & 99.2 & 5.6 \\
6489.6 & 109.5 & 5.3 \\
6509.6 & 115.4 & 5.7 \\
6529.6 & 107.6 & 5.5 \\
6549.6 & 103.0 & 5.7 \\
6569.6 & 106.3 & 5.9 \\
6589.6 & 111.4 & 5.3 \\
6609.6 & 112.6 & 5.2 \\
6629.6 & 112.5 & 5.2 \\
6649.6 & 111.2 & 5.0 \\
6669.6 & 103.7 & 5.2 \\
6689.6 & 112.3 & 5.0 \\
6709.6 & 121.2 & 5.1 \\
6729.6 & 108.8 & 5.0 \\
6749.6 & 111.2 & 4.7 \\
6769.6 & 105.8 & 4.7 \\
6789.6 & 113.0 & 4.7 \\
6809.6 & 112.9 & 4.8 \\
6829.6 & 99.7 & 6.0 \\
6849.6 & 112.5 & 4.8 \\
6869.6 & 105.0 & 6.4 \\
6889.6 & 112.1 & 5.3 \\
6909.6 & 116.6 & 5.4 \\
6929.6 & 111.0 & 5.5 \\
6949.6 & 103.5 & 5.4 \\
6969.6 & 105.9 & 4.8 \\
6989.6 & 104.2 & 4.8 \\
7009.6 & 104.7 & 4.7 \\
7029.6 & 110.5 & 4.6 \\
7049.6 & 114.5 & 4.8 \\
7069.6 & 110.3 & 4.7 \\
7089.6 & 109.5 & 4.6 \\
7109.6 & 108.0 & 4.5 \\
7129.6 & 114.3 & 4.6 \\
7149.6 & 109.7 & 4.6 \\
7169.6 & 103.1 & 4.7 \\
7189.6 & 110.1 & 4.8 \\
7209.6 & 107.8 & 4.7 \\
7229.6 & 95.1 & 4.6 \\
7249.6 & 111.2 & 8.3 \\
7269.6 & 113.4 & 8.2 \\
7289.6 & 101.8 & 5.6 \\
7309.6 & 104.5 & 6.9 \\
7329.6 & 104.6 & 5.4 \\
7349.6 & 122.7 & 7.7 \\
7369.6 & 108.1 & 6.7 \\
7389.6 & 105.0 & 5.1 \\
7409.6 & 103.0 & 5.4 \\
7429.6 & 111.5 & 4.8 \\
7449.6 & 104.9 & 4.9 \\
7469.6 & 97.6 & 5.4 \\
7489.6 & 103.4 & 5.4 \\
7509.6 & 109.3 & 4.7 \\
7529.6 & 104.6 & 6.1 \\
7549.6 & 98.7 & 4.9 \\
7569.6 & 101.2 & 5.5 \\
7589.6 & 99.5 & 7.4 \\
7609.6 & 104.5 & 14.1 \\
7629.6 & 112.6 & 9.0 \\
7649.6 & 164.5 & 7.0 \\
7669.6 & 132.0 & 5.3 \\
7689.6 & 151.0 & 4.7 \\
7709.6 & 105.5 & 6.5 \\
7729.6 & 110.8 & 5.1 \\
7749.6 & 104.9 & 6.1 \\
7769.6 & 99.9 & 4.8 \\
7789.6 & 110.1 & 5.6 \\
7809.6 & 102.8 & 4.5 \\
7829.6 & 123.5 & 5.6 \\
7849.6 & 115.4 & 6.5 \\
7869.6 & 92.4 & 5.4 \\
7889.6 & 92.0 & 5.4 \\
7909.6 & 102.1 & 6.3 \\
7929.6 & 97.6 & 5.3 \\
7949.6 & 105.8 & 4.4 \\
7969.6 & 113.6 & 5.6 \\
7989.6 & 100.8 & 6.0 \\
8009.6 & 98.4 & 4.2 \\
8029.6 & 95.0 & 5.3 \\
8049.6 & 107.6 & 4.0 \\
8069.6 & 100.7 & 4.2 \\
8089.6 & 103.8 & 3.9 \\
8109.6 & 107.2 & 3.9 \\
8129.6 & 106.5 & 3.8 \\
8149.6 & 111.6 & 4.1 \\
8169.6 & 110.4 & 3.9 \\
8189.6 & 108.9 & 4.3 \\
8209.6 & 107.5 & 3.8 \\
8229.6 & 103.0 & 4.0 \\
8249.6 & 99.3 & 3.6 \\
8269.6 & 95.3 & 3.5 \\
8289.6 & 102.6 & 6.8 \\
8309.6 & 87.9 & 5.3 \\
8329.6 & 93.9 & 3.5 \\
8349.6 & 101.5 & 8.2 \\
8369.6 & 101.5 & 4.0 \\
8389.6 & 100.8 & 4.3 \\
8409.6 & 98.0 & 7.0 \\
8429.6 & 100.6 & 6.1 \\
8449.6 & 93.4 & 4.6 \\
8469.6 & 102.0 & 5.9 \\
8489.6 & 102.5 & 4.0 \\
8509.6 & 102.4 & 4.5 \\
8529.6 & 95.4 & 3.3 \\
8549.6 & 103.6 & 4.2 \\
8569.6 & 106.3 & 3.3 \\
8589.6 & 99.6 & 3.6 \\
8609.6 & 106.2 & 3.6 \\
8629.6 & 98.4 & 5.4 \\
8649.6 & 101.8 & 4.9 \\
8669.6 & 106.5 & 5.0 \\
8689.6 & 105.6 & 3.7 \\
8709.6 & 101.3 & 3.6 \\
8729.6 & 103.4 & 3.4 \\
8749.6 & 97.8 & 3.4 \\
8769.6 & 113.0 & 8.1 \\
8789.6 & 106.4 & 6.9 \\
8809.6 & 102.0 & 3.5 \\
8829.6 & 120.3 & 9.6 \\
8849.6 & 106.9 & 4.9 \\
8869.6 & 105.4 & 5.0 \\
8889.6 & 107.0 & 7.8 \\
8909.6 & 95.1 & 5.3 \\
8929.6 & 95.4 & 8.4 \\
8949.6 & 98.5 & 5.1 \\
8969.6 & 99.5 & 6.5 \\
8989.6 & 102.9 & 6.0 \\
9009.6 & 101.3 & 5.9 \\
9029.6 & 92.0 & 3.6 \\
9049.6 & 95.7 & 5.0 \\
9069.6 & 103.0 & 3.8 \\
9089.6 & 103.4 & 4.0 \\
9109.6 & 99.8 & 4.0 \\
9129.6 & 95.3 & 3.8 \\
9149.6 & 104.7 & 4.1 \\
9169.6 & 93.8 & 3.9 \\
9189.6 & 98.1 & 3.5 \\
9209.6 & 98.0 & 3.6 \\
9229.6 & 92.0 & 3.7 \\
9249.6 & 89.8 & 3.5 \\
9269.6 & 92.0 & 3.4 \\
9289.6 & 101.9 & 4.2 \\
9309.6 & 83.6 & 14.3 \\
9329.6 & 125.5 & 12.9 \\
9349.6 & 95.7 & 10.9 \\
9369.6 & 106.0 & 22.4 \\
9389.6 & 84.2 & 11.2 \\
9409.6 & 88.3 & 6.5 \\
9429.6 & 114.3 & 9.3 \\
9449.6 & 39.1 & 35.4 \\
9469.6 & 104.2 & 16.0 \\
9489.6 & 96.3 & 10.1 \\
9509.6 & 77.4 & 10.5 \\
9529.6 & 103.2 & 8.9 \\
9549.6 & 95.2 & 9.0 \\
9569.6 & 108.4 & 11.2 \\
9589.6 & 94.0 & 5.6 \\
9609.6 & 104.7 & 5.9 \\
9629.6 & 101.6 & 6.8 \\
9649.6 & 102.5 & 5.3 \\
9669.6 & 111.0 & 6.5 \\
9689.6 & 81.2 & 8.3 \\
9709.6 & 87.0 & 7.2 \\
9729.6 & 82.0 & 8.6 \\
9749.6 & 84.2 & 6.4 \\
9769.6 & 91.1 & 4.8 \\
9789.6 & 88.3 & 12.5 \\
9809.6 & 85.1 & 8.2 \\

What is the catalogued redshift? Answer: 0.17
